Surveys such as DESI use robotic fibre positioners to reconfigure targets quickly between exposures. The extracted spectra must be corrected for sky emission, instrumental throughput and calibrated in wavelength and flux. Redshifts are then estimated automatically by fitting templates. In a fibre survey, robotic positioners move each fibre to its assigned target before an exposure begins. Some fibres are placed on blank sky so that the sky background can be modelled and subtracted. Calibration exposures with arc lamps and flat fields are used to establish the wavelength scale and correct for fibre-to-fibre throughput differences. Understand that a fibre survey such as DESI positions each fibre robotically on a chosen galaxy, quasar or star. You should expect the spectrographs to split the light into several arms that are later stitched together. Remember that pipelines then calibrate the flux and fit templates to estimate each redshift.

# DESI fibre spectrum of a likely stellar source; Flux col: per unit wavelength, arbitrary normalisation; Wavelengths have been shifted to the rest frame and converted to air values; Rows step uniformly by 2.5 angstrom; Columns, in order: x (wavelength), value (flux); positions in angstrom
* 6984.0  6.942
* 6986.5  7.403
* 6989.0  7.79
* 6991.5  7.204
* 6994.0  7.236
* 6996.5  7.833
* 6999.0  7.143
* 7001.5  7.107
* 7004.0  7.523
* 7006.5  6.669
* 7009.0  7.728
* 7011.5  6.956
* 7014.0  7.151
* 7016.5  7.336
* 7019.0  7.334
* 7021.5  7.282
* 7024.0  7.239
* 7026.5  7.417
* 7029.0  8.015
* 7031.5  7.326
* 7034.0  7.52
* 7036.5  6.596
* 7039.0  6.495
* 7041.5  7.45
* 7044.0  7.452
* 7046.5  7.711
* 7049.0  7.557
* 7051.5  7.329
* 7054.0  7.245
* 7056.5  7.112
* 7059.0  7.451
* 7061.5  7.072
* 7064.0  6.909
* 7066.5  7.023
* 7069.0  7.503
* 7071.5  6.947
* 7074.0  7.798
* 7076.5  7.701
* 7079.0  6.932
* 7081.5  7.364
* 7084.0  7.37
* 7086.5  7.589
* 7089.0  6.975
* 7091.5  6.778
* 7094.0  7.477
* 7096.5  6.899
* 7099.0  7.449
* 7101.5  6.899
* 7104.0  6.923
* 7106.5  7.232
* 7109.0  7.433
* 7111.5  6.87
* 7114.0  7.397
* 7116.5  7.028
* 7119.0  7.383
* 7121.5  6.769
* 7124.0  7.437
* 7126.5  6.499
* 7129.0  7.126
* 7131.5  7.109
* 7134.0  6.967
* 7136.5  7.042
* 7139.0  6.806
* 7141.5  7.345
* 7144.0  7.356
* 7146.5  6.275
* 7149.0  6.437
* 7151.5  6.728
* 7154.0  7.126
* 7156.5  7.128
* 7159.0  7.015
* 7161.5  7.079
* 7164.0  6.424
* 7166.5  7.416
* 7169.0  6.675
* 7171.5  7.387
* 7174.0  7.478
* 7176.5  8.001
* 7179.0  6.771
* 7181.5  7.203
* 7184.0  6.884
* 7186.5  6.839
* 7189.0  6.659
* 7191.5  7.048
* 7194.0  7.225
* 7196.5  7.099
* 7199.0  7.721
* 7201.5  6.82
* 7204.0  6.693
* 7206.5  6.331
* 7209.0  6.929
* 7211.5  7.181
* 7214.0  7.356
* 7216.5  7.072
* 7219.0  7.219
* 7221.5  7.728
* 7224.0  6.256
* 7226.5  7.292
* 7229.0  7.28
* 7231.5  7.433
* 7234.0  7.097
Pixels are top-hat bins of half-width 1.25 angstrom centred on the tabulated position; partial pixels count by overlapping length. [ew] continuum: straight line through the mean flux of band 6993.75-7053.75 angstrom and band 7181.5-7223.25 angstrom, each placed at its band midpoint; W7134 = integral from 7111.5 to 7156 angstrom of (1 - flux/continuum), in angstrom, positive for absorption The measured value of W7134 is 1.0 angstrom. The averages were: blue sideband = 7.31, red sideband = 7.05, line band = 6.99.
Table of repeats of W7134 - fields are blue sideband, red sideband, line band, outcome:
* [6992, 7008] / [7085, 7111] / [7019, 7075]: -0.6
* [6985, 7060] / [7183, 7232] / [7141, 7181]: 0.4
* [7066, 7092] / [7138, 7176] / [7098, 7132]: 0.2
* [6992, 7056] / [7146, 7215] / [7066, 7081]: -0.3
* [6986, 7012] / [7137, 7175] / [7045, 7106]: -0.8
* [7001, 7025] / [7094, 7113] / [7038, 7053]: -0.3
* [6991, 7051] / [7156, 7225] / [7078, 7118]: 0.2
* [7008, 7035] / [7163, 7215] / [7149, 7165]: 0.5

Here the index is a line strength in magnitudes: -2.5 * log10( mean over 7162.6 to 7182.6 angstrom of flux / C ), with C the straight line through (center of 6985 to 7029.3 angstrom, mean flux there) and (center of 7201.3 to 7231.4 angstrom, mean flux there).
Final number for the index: -0.01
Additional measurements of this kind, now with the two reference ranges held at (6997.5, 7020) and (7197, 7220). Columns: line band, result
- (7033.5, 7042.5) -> 0.036 mag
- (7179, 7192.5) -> 0.023 mag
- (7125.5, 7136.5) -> 0.025 mag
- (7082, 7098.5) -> -0.008 mag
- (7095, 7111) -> 0.000 mag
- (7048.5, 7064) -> -0.011 mag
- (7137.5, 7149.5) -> 0.035 mag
